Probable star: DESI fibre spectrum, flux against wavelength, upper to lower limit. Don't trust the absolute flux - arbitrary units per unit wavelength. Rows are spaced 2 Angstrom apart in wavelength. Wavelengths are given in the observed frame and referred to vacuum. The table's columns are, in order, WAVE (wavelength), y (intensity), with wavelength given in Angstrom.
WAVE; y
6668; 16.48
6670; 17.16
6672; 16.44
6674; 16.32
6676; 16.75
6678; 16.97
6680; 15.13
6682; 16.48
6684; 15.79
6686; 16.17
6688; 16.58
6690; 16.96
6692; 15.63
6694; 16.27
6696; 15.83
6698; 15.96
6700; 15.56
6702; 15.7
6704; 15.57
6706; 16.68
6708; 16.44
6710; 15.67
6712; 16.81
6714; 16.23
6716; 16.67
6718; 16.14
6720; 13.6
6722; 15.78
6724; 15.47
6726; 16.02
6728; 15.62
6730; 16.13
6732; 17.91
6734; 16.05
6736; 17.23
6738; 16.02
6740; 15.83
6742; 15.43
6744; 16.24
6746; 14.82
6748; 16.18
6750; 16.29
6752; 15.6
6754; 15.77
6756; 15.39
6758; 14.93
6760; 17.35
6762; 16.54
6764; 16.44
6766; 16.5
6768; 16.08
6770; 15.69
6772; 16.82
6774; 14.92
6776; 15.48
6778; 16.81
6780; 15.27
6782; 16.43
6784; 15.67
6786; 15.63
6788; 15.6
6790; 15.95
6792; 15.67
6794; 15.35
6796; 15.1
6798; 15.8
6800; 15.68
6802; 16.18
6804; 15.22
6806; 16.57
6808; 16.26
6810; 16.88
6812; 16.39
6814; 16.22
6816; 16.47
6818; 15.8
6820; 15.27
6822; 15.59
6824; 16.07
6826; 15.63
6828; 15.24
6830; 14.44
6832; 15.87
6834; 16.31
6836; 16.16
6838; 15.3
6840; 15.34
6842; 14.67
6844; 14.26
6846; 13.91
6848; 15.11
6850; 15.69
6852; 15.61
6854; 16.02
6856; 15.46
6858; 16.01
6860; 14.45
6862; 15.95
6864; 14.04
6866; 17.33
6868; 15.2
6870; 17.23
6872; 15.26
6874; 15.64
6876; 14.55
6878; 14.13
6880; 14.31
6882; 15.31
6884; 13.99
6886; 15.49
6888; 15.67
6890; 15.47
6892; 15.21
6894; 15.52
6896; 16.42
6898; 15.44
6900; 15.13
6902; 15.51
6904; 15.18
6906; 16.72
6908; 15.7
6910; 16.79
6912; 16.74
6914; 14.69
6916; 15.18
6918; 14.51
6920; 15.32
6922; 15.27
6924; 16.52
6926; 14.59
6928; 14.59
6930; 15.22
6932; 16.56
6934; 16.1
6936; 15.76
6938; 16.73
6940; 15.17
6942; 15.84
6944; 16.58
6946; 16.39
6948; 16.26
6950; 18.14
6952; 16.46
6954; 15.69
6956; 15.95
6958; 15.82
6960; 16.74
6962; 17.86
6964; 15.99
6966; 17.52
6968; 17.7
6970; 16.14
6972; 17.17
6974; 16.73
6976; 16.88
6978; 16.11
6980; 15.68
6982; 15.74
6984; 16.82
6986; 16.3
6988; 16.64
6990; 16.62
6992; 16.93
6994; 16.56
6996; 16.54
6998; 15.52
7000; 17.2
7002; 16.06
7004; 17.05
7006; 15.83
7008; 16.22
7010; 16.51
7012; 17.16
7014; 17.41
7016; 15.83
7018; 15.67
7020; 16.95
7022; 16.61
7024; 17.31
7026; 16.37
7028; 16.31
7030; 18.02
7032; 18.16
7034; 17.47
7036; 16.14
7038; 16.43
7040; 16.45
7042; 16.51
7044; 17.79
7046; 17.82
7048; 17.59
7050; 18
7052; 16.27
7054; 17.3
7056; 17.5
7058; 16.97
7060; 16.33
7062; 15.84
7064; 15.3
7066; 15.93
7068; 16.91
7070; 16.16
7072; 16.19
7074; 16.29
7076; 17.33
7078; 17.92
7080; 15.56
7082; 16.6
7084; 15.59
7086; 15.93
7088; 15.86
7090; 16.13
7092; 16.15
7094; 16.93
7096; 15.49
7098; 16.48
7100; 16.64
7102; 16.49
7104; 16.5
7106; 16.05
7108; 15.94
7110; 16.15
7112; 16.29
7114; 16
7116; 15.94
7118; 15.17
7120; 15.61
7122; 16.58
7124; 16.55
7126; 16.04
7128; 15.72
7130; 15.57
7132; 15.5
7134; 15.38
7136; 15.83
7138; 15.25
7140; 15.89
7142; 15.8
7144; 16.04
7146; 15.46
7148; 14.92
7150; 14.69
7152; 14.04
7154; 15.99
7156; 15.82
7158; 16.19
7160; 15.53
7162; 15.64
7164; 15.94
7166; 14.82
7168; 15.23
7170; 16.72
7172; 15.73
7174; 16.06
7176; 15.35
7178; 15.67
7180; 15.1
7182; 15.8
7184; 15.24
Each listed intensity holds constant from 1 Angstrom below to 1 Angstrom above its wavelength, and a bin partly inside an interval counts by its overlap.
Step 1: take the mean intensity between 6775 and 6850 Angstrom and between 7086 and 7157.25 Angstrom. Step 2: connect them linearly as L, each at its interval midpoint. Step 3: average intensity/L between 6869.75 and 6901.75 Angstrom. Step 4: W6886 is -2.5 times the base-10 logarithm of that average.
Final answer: 0.03 mag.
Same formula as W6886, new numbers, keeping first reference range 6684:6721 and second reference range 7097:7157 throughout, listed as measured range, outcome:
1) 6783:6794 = 0.02 mag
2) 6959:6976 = -0.07 mag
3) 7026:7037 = -0.08 mag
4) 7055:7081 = -0.04 mag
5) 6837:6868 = 0.05 mag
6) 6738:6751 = 0.01 mag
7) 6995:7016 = -0.04 mag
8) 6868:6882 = 0.05 mag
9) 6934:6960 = -0.02 mag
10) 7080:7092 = -0.01 mag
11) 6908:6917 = 0.01 mag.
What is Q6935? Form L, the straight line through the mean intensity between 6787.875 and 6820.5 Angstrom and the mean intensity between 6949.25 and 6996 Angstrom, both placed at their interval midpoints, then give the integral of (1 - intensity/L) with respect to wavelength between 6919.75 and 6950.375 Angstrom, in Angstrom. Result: 1.0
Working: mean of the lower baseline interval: 15.9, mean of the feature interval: 15.9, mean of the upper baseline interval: 16.6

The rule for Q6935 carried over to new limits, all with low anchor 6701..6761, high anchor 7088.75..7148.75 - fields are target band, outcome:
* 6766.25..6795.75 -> 0.3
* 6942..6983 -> -1.5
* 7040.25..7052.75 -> -1.0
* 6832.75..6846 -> 0.6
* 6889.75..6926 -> 0.8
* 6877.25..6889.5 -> 0.9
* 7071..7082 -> -0.5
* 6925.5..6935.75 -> 0.3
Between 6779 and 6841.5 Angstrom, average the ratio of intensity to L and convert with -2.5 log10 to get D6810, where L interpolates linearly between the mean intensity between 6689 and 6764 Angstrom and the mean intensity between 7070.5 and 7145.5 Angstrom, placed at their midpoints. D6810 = 0.02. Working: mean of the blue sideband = 16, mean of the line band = 15.8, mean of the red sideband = 16.1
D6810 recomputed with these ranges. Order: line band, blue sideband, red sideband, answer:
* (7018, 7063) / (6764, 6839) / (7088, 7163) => -0.07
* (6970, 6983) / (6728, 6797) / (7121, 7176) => -0.04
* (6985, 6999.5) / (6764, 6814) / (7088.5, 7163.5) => -0.04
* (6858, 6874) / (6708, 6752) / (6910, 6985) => 0.03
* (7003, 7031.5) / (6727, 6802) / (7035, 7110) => -0.02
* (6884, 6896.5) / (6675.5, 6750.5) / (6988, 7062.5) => 0.07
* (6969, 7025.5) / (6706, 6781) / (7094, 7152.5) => -0.04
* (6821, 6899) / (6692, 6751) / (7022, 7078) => 0.07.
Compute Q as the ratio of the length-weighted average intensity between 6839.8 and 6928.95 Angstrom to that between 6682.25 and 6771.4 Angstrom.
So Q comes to 1.0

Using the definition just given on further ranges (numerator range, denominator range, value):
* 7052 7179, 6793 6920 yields 1.03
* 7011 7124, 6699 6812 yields 1.04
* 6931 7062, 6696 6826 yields 1.04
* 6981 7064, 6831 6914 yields 1.08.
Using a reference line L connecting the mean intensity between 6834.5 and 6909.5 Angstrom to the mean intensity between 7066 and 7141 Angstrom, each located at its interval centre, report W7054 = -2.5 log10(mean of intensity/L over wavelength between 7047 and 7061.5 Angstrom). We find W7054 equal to -0.074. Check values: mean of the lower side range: 15.4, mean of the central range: 17.1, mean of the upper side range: 16.1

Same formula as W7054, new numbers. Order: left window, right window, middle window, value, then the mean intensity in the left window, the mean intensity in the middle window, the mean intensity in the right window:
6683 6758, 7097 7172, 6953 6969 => -0.052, 16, 16.7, 15.8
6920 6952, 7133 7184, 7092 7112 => -0.043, 16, 16.3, 15.5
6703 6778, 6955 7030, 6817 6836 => 0.041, 16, 15.6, 16.6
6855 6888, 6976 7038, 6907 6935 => 0.014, 15.3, 15.6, 16.6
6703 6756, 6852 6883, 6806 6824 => -0.035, 16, 16.1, 15.4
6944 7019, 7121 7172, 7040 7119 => -0.030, 16.5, 16.5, 15.6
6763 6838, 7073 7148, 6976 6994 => -0.028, 15.9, 16.4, 16.1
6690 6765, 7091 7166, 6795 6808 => 0.012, 16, 15.8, 15.8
